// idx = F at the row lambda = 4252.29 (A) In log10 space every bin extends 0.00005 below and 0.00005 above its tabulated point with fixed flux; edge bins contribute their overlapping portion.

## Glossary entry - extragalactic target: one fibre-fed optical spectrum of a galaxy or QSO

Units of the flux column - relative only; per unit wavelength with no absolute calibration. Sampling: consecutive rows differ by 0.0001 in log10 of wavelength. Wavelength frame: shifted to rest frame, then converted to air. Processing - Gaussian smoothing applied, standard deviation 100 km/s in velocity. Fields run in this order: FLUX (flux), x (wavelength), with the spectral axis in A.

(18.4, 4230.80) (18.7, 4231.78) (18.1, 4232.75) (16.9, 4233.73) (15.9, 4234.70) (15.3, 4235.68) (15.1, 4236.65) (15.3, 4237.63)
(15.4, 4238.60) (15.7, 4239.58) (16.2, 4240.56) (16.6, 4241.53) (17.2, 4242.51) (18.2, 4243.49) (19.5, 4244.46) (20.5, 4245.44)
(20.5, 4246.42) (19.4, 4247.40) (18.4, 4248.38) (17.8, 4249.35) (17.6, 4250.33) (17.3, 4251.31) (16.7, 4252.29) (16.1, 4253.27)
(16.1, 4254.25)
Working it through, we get 16.7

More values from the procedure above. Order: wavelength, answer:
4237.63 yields 15.3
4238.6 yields 15.4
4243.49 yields 18.2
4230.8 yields 18.4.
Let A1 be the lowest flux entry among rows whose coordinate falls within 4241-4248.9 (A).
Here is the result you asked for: 16.6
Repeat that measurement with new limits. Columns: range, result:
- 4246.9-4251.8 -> 17.3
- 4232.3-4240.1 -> 15.1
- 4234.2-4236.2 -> 15.3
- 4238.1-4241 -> 15.4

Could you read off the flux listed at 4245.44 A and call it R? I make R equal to 20.5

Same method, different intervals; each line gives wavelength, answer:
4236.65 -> 15.1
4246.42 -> 20.5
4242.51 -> 17.2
